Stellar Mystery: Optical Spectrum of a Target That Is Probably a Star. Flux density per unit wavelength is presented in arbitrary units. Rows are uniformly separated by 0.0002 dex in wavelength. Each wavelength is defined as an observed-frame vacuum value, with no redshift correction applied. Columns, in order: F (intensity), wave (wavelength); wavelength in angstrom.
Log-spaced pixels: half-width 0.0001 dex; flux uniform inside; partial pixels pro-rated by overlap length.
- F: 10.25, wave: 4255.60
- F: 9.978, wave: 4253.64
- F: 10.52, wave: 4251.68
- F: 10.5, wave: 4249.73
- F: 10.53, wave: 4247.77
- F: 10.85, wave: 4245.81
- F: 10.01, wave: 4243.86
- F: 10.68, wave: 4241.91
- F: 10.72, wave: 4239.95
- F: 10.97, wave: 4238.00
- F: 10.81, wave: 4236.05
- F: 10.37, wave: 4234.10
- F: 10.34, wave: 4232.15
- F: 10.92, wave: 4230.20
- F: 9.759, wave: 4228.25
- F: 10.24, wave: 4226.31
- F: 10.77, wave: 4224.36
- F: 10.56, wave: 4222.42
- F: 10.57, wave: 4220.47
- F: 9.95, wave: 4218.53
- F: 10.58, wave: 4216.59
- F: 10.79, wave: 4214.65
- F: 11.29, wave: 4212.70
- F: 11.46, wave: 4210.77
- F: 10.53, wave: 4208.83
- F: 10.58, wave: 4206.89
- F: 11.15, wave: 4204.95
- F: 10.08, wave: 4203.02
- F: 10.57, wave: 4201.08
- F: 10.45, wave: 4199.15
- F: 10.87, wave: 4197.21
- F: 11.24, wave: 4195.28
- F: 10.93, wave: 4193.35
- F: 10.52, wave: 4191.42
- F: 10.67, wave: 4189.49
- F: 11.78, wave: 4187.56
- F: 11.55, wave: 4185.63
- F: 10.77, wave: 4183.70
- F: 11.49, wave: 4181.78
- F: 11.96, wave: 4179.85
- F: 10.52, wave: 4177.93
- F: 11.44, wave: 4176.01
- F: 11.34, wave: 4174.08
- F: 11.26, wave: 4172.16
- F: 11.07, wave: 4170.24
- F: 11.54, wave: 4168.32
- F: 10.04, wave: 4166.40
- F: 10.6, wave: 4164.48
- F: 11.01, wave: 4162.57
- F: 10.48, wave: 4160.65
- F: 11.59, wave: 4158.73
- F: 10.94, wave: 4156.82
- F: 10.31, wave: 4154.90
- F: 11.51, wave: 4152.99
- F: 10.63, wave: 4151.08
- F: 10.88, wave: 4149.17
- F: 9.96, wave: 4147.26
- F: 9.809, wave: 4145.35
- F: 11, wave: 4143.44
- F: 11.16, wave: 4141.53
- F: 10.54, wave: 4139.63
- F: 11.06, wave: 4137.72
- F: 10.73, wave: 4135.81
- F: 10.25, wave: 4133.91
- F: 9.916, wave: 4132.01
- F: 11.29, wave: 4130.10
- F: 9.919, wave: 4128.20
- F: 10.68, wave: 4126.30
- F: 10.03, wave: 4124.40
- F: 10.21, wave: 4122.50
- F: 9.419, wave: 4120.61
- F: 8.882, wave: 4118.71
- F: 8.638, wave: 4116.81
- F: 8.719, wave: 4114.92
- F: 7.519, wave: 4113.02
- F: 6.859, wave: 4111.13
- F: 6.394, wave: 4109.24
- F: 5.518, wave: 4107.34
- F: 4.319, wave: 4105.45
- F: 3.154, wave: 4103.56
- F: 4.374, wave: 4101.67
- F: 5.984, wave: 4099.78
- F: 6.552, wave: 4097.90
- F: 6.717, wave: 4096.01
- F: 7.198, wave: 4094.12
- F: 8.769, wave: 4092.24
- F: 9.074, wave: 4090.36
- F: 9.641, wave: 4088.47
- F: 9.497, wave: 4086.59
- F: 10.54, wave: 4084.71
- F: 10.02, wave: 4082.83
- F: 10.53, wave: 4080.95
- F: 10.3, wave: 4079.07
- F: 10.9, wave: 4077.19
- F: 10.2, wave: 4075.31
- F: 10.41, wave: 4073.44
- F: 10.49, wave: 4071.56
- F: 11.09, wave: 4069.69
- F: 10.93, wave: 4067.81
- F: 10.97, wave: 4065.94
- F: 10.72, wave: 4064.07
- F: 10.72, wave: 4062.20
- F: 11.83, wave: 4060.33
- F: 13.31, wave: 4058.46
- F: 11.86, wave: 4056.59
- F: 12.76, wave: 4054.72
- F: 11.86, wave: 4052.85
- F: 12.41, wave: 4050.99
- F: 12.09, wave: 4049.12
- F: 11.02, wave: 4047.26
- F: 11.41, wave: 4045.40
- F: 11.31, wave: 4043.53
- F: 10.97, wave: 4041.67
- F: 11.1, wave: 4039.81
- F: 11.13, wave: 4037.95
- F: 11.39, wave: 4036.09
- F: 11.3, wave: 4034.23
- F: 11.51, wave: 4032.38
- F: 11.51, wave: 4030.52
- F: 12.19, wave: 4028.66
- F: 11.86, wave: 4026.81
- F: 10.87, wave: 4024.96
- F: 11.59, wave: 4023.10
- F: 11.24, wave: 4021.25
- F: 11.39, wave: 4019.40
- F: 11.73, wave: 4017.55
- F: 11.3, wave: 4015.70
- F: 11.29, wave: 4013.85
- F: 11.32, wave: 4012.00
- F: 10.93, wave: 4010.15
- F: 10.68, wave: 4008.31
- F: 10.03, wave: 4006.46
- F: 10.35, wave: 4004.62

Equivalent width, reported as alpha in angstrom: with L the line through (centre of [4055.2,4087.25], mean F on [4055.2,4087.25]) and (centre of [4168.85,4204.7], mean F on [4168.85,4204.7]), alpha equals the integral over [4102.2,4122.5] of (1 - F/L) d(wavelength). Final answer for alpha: 7.2 angstrom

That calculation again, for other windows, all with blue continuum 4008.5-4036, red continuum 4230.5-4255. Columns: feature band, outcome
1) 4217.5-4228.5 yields 0.3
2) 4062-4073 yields 0.4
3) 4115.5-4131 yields 1.6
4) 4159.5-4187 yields -0.7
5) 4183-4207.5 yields -0.3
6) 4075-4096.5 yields 3.2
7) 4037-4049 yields 0.1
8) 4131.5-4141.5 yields 0.3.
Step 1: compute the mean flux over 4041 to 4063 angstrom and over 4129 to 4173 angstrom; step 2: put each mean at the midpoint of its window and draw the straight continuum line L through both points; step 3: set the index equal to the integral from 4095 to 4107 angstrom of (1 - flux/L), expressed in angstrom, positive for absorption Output 6.47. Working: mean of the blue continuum 11.8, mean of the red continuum 10.8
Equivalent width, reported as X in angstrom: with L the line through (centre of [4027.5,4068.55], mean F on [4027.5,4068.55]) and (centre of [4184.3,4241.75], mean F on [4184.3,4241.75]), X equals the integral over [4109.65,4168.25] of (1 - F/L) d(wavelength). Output 5.0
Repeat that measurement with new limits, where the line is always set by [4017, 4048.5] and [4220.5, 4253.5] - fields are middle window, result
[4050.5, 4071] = -0.67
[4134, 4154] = 0.38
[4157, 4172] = -0.13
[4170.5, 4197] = -1.06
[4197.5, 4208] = 0.08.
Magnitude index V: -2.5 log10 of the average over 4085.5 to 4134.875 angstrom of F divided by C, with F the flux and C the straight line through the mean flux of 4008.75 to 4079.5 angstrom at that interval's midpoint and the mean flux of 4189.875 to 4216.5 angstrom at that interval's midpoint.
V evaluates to 0.35 mag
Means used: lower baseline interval 11.4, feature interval 8.07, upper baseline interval 10.8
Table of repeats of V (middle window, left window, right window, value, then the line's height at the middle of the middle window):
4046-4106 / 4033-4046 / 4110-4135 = 0.083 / 10.4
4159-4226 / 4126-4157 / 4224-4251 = -0.033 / 10.6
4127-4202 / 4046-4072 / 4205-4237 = 0.009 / 11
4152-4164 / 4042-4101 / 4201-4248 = -0.048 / 10.5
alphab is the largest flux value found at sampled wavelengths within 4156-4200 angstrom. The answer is 11.96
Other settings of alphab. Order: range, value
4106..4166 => 11.59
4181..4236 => 11.78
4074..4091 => 10.9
